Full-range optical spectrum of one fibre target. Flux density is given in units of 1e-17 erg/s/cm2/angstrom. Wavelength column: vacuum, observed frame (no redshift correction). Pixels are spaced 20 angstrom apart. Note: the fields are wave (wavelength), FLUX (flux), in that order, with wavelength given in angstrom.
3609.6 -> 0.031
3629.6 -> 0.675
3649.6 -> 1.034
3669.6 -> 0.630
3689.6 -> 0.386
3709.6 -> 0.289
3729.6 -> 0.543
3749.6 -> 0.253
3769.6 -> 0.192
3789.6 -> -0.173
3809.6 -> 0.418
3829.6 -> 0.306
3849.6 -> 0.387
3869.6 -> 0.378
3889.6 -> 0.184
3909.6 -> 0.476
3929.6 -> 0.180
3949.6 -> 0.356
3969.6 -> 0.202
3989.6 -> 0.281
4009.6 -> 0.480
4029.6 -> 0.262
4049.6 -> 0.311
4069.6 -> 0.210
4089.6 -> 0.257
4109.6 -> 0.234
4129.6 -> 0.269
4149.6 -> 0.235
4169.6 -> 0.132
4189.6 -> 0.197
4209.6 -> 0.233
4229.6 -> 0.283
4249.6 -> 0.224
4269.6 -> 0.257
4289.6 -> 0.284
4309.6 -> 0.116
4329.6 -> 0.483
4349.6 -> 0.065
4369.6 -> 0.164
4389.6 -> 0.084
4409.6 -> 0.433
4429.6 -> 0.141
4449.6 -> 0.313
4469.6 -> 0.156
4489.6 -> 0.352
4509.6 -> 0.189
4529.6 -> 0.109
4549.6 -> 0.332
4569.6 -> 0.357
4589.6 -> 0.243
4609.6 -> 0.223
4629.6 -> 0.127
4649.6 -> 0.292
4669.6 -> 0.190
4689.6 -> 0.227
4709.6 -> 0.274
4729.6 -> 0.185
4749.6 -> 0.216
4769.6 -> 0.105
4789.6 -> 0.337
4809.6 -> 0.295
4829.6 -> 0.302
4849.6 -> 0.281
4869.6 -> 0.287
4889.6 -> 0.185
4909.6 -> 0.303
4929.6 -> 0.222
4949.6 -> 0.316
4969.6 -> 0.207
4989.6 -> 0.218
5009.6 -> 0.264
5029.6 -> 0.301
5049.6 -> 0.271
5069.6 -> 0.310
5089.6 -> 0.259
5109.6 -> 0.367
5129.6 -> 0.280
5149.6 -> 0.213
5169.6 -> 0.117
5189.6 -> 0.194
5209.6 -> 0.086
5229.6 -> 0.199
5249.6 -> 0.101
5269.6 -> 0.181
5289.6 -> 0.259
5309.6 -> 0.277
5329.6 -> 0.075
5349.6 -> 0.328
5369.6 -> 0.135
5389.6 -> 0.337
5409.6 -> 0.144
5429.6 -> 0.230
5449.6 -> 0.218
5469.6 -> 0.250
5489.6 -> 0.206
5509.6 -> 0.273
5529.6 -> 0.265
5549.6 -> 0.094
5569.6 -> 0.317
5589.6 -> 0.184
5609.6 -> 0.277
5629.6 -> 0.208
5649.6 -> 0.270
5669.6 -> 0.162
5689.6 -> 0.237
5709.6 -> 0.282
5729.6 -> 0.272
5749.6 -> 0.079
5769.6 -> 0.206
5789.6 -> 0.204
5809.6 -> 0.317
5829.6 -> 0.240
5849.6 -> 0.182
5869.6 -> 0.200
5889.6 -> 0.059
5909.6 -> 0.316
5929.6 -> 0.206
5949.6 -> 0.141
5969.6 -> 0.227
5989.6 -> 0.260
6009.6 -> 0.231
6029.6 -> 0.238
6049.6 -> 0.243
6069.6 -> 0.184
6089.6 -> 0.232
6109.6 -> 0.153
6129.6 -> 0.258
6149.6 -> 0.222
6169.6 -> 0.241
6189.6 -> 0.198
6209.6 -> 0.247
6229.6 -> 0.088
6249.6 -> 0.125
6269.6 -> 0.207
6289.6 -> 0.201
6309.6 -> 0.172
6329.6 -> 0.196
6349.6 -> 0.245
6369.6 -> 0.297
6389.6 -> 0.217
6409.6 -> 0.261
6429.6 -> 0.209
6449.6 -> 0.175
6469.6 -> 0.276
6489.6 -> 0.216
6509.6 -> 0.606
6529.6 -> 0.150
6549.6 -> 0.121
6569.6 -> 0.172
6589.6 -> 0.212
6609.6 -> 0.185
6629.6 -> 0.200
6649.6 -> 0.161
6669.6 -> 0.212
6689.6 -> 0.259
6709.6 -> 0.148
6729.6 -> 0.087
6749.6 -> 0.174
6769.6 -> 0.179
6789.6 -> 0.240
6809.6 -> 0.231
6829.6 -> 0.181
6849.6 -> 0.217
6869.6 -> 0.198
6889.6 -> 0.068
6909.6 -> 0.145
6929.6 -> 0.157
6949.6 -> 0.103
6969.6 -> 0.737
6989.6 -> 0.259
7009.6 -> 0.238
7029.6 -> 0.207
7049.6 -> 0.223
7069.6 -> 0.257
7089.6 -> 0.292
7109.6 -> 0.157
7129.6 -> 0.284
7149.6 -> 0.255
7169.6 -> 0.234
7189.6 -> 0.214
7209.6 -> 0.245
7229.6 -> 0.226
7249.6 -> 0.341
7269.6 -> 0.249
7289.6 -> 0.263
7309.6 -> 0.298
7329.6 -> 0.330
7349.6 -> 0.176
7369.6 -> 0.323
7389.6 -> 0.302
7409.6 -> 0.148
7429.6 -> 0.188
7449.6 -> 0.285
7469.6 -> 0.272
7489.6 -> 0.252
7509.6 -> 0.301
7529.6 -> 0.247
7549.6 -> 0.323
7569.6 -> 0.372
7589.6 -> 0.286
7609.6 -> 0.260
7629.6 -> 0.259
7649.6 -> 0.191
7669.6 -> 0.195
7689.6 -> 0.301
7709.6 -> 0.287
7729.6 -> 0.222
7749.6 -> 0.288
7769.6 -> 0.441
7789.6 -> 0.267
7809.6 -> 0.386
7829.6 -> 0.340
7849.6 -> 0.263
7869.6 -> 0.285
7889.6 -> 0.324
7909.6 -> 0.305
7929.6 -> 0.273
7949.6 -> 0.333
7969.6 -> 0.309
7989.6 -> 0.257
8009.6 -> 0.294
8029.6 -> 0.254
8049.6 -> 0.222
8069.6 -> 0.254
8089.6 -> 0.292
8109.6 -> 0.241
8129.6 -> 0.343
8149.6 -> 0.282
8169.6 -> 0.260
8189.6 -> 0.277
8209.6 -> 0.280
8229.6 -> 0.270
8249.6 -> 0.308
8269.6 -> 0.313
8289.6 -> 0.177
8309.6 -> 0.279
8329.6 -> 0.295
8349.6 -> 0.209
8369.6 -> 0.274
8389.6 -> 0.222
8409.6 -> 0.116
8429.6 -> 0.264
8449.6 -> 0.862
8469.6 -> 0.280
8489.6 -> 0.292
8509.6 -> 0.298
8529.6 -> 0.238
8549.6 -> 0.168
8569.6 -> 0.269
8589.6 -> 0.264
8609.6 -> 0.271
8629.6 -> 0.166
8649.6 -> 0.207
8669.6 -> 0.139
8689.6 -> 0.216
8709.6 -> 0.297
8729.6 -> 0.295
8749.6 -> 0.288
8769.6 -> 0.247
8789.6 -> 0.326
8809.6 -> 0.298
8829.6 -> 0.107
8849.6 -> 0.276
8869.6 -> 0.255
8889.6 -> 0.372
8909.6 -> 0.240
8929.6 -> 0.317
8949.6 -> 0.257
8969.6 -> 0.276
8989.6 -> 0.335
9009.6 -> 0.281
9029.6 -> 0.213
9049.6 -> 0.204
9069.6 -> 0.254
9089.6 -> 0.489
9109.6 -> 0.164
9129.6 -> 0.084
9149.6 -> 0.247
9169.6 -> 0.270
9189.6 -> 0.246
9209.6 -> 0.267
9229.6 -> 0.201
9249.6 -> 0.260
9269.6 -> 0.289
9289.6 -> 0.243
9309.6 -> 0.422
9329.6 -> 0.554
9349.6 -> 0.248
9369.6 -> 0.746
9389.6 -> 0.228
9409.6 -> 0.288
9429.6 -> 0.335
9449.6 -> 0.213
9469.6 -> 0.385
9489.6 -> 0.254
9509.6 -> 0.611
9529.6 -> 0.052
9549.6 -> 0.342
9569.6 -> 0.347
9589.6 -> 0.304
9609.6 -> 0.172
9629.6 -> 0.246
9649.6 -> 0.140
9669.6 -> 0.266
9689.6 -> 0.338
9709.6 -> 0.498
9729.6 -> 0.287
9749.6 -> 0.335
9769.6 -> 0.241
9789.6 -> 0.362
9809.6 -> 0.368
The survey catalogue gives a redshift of 0.871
